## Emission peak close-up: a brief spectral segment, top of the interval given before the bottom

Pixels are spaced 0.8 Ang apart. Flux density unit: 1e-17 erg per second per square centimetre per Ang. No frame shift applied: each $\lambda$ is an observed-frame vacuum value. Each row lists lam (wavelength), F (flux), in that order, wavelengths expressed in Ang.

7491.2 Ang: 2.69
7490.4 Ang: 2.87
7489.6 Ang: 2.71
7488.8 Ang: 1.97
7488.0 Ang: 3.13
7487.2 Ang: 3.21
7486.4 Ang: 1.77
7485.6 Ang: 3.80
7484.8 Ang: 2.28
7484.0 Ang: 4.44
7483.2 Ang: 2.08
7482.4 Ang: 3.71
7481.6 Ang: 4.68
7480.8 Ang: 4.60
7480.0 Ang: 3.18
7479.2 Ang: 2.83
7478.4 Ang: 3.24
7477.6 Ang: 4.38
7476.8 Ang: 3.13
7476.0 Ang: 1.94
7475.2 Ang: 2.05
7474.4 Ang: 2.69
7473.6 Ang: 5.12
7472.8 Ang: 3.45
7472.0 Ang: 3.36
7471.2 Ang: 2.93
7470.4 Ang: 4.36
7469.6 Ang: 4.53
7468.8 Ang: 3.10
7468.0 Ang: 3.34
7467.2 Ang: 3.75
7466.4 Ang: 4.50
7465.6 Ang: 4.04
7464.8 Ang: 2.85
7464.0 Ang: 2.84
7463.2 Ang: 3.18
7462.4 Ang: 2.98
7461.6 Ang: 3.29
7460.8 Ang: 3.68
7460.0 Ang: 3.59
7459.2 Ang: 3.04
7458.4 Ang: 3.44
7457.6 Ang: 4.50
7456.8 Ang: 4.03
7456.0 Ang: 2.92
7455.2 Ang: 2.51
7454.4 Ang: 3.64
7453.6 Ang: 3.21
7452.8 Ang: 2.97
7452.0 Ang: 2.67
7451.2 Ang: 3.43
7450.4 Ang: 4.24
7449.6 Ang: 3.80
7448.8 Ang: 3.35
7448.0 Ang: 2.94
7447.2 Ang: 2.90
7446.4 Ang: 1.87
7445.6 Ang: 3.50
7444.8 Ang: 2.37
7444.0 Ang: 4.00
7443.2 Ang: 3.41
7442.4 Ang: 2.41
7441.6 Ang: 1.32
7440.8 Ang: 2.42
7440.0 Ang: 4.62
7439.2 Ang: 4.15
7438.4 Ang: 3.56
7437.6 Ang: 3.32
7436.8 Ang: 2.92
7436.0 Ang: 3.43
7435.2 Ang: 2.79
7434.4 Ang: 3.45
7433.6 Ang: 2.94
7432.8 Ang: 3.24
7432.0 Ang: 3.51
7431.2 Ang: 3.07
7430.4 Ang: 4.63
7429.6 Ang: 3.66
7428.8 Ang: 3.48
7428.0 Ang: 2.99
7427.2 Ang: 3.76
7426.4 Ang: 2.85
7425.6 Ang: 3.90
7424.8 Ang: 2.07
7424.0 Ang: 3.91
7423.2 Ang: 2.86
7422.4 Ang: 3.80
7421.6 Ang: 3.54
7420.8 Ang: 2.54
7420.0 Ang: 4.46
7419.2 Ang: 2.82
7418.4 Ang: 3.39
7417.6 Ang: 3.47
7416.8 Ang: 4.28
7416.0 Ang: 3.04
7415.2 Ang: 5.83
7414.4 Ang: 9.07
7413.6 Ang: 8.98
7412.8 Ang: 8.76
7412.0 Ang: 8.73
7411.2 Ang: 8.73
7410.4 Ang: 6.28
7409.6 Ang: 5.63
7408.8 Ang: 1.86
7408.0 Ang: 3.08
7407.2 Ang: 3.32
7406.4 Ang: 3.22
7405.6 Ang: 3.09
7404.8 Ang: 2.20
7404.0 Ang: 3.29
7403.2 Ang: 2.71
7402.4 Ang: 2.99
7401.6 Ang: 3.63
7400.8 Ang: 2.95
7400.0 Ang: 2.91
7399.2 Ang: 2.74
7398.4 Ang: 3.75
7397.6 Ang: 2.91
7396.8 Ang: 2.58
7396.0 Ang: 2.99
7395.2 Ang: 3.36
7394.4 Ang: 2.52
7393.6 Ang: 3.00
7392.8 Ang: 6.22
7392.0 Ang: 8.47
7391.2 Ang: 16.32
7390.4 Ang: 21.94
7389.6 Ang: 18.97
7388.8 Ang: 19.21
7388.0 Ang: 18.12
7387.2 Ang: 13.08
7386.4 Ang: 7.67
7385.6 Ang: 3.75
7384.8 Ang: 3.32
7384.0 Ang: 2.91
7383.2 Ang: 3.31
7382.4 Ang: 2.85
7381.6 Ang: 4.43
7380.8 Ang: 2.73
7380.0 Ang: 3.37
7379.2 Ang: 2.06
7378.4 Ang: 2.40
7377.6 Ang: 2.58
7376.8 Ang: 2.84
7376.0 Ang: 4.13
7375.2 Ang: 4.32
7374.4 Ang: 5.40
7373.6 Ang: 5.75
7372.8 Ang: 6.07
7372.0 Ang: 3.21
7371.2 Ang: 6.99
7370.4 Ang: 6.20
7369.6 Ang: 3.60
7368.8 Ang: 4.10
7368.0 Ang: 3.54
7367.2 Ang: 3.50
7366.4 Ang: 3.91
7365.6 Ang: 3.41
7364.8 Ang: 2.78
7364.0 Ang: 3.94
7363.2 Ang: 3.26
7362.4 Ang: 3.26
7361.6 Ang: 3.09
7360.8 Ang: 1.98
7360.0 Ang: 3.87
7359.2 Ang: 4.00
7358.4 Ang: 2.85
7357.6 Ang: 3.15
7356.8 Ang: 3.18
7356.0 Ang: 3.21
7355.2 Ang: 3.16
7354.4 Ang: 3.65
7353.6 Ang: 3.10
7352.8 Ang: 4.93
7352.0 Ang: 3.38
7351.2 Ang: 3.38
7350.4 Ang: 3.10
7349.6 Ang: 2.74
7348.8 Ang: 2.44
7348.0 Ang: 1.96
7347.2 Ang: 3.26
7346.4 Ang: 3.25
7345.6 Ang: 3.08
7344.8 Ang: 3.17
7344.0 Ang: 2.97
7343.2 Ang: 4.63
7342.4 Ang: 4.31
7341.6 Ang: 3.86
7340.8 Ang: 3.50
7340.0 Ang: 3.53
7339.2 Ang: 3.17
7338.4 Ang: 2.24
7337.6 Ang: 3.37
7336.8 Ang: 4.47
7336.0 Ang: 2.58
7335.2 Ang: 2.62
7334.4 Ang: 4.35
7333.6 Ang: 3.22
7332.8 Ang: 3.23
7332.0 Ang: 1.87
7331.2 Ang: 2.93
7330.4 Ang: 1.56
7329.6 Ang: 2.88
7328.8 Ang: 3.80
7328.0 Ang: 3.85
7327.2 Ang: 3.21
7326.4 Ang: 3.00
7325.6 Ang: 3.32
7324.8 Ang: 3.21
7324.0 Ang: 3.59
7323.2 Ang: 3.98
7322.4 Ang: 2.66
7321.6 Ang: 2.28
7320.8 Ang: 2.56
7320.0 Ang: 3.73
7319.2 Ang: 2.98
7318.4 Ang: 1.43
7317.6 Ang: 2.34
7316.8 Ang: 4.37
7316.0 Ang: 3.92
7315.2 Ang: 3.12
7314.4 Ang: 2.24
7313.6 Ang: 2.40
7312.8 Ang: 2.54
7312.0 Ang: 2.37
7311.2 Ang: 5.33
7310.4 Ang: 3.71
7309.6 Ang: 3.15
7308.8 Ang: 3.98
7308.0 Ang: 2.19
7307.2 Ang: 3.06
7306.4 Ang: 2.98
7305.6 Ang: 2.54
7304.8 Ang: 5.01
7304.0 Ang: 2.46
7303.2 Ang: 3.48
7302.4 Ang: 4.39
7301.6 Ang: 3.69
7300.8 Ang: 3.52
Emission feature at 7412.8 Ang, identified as [N II] 6583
